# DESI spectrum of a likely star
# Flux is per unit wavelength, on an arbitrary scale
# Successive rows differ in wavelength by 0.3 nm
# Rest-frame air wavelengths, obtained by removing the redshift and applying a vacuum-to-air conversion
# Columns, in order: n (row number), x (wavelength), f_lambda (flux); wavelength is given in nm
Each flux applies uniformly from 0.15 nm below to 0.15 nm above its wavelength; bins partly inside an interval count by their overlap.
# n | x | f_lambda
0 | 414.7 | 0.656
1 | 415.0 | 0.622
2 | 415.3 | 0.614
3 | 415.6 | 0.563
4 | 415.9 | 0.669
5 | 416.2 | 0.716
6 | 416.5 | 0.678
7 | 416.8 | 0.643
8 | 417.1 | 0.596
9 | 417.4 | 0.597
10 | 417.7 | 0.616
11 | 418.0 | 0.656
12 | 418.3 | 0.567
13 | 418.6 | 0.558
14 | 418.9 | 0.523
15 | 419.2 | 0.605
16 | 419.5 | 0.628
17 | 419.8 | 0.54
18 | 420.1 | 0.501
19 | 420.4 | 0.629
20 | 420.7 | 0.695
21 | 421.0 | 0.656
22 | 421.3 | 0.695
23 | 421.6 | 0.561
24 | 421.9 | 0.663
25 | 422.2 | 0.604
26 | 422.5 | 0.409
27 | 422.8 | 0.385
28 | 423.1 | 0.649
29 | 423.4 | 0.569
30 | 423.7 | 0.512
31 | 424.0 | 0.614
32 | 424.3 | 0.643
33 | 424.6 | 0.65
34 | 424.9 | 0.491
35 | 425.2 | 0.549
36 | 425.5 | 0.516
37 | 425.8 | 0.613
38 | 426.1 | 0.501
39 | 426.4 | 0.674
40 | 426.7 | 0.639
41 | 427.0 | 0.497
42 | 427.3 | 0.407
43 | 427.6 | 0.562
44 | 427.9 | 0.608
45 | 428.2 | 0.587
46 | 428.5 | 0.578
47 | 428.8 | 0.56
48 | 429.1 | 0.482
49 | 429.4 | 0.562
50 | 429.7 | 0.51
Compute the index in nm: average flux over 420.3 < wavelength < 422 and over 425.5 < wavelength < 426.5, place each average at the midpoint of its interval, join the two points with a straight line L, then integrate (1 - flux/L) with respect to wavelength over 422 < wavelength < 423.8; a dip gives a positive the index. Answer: 0.286 nm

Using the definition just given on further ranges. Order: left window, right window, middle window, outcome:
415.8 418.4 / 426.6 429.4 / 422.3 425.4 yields 0.176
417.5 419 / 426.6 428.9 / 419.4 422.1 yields -0.190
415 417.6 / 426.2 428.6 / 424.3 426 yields 0.035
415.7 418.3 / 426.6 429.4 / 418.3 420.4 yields 0.187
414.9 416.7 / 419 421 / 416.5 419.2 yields 0.105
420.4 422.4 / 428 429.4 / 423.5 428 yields 0.183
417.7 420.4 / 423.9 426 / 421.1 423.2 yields 0.044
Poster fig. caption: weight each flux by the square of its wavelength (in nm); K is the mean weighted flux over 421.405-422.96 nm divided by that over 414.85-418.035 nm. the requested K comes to 0.9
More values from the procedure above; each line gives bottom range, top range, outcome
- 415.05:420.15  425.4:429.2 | 0.96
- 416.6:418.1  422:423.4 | 0.86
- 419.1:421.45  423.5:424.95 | 0.97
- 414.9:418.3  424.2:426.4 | 0.94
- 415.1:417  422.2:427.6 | 0.89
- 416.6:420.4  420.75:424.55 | 1.01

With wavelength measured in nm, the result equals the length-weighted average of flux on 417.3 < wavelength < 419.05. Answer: 0.586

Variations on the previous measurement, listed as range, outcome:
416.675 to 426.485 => 0.584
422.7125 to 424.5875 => 0.574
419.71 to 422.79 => 0.587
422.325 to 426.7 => 0.559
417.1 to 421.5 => 0.604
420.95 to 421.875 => 0.639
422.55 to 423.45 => 0.517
